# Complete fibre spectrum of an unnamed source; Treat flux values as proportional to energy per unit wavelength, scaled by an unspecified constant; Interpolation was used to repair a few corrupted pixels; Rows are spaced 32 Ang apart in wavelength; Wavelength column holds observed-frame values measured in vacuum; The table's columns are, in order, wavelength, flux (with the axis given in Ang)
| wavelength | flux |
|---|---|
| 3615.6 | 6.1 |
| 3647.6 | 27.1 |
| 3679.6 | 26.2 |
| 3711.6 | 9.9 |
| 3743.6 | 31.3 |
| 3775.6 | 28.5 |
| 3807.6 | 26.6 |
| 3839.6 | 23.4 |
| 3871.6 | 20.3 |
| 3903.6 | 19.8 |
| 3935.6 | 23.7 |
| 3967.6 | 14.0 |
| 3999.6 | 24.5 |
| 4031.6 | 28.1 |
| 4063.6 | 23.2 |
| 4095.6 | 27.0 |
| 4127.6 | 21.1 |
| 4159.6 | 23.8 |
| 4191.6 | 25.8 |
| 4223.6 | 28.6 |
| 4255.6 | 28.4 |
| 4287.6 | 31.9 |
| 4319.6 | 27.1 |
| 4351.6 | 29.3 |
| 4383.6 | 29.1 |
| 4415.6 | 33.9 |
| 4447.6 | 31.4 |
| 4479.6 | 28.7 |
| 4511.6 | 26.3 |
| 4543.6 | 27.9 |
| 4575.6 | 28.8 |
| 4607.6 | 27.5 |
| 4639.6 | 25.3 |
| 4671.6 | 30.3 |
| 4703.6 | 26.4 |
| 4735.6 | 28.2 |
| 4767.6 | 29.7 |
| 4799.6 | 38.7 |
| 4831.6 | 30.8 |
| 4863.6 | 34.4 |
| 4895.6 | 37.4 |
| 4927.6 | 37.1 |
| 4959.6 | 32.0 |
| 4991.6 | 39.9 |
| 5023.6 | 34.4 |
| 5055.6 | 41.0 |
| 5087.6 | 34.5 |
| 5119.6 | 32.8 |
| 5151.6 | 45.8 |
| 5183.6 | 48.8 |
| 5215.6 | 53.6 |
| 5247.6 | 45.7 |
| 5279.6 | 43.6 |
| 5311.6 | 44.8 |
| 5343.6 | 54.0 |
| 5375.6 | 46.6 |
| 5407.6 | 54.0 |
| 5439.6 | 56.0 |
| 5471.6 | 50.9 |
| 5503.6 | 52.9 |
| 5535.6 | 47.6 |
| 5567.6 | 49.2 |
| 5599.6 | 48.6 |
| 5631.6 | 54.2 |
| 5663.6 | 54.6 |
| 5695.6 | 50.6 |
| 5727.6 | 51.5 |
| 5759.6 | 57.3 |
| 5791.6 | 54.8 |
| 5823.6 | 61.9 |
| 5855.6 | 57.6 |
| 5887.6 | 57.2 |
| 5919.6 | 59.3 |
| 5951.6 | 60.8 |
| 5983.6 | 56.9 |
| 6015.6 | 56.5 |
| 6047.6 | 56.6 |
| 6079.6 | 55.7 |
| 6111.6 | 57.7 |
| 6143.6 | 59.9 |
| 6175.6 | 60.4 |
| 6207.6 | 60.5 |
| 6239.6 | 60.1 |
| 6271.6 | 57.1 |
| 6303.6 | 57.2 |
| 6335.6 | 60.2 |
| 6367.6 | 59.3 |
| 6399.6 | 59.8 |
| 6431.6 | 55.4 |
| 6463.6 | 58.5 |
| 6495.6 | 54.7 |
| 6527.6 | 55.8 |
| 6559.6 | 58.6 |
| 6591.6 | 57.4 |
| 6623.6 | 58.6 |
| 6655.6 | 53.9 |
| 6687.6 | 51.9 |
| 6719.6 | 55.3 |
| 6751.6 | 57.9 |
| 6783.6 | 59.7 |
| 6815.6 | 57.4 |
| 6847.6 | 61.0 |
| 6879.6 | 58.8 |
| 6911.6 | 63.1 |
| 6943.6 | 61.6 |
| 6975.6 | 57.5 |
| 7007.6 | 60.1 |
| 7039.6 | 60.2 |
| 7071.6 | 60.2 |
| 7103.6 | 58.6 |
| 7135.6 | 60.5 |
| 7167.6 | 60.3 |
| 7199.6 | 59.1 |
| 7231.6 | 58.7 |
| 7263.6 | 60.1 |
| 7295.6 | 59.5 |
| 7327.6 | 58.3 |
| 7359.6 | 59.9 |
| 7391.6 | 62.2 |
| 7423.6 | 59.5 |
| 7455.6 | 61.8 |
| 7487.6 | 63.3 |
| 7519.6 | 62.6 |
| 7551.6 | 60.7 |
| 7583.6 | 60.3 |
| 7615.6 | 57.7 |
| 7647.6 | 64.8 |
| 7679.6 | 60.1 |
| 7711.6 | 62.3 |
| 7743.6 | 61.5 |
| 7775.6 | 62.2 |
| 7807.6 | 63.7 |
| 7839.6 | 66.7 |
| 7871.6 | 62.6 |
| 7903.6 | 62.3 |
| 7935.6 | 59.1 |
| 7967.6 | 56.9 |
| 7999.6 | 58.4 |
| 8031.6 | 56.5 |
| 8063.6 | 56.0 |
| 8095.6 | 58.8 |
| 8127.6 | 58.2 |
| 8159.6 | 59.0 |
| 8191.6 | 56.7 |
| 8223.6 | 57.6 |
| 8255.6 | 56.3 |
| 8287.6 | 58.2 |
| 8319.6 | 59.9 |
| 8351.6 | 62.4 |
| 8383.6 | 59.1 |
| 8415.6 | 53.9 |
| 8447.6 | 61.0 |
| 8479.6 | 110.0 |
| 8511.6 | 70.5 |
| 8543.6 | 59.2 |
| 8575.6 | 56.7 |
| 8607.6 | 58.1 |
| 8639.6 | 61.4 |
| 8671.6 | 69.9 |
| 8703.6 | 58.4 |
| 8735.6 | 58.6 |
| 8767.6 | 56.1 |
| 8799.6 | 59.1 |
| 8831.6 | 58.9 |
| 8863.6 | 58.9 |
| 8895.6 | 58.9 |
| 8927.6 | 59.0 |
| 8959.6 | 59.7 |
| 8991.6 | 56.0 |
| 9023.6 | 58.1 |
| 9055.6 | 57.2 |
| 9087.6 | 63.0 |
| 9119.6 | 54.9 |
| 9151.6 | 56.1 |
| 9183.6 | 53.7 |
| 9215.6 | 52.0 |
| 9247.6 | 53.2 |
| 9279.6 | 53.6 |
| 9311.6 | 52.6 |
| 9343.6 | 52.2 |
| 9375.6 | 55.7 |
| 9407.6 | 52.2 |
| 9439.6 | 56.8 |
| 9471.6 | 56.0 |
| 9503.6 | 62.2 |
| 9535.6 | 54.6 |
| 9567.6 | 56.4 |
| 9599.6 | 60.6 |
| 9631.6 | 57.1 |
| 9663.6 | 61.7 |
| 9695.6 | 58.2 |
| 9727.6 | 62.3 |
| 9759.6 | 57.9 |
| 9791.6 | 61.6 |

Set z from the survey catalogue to 0.290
